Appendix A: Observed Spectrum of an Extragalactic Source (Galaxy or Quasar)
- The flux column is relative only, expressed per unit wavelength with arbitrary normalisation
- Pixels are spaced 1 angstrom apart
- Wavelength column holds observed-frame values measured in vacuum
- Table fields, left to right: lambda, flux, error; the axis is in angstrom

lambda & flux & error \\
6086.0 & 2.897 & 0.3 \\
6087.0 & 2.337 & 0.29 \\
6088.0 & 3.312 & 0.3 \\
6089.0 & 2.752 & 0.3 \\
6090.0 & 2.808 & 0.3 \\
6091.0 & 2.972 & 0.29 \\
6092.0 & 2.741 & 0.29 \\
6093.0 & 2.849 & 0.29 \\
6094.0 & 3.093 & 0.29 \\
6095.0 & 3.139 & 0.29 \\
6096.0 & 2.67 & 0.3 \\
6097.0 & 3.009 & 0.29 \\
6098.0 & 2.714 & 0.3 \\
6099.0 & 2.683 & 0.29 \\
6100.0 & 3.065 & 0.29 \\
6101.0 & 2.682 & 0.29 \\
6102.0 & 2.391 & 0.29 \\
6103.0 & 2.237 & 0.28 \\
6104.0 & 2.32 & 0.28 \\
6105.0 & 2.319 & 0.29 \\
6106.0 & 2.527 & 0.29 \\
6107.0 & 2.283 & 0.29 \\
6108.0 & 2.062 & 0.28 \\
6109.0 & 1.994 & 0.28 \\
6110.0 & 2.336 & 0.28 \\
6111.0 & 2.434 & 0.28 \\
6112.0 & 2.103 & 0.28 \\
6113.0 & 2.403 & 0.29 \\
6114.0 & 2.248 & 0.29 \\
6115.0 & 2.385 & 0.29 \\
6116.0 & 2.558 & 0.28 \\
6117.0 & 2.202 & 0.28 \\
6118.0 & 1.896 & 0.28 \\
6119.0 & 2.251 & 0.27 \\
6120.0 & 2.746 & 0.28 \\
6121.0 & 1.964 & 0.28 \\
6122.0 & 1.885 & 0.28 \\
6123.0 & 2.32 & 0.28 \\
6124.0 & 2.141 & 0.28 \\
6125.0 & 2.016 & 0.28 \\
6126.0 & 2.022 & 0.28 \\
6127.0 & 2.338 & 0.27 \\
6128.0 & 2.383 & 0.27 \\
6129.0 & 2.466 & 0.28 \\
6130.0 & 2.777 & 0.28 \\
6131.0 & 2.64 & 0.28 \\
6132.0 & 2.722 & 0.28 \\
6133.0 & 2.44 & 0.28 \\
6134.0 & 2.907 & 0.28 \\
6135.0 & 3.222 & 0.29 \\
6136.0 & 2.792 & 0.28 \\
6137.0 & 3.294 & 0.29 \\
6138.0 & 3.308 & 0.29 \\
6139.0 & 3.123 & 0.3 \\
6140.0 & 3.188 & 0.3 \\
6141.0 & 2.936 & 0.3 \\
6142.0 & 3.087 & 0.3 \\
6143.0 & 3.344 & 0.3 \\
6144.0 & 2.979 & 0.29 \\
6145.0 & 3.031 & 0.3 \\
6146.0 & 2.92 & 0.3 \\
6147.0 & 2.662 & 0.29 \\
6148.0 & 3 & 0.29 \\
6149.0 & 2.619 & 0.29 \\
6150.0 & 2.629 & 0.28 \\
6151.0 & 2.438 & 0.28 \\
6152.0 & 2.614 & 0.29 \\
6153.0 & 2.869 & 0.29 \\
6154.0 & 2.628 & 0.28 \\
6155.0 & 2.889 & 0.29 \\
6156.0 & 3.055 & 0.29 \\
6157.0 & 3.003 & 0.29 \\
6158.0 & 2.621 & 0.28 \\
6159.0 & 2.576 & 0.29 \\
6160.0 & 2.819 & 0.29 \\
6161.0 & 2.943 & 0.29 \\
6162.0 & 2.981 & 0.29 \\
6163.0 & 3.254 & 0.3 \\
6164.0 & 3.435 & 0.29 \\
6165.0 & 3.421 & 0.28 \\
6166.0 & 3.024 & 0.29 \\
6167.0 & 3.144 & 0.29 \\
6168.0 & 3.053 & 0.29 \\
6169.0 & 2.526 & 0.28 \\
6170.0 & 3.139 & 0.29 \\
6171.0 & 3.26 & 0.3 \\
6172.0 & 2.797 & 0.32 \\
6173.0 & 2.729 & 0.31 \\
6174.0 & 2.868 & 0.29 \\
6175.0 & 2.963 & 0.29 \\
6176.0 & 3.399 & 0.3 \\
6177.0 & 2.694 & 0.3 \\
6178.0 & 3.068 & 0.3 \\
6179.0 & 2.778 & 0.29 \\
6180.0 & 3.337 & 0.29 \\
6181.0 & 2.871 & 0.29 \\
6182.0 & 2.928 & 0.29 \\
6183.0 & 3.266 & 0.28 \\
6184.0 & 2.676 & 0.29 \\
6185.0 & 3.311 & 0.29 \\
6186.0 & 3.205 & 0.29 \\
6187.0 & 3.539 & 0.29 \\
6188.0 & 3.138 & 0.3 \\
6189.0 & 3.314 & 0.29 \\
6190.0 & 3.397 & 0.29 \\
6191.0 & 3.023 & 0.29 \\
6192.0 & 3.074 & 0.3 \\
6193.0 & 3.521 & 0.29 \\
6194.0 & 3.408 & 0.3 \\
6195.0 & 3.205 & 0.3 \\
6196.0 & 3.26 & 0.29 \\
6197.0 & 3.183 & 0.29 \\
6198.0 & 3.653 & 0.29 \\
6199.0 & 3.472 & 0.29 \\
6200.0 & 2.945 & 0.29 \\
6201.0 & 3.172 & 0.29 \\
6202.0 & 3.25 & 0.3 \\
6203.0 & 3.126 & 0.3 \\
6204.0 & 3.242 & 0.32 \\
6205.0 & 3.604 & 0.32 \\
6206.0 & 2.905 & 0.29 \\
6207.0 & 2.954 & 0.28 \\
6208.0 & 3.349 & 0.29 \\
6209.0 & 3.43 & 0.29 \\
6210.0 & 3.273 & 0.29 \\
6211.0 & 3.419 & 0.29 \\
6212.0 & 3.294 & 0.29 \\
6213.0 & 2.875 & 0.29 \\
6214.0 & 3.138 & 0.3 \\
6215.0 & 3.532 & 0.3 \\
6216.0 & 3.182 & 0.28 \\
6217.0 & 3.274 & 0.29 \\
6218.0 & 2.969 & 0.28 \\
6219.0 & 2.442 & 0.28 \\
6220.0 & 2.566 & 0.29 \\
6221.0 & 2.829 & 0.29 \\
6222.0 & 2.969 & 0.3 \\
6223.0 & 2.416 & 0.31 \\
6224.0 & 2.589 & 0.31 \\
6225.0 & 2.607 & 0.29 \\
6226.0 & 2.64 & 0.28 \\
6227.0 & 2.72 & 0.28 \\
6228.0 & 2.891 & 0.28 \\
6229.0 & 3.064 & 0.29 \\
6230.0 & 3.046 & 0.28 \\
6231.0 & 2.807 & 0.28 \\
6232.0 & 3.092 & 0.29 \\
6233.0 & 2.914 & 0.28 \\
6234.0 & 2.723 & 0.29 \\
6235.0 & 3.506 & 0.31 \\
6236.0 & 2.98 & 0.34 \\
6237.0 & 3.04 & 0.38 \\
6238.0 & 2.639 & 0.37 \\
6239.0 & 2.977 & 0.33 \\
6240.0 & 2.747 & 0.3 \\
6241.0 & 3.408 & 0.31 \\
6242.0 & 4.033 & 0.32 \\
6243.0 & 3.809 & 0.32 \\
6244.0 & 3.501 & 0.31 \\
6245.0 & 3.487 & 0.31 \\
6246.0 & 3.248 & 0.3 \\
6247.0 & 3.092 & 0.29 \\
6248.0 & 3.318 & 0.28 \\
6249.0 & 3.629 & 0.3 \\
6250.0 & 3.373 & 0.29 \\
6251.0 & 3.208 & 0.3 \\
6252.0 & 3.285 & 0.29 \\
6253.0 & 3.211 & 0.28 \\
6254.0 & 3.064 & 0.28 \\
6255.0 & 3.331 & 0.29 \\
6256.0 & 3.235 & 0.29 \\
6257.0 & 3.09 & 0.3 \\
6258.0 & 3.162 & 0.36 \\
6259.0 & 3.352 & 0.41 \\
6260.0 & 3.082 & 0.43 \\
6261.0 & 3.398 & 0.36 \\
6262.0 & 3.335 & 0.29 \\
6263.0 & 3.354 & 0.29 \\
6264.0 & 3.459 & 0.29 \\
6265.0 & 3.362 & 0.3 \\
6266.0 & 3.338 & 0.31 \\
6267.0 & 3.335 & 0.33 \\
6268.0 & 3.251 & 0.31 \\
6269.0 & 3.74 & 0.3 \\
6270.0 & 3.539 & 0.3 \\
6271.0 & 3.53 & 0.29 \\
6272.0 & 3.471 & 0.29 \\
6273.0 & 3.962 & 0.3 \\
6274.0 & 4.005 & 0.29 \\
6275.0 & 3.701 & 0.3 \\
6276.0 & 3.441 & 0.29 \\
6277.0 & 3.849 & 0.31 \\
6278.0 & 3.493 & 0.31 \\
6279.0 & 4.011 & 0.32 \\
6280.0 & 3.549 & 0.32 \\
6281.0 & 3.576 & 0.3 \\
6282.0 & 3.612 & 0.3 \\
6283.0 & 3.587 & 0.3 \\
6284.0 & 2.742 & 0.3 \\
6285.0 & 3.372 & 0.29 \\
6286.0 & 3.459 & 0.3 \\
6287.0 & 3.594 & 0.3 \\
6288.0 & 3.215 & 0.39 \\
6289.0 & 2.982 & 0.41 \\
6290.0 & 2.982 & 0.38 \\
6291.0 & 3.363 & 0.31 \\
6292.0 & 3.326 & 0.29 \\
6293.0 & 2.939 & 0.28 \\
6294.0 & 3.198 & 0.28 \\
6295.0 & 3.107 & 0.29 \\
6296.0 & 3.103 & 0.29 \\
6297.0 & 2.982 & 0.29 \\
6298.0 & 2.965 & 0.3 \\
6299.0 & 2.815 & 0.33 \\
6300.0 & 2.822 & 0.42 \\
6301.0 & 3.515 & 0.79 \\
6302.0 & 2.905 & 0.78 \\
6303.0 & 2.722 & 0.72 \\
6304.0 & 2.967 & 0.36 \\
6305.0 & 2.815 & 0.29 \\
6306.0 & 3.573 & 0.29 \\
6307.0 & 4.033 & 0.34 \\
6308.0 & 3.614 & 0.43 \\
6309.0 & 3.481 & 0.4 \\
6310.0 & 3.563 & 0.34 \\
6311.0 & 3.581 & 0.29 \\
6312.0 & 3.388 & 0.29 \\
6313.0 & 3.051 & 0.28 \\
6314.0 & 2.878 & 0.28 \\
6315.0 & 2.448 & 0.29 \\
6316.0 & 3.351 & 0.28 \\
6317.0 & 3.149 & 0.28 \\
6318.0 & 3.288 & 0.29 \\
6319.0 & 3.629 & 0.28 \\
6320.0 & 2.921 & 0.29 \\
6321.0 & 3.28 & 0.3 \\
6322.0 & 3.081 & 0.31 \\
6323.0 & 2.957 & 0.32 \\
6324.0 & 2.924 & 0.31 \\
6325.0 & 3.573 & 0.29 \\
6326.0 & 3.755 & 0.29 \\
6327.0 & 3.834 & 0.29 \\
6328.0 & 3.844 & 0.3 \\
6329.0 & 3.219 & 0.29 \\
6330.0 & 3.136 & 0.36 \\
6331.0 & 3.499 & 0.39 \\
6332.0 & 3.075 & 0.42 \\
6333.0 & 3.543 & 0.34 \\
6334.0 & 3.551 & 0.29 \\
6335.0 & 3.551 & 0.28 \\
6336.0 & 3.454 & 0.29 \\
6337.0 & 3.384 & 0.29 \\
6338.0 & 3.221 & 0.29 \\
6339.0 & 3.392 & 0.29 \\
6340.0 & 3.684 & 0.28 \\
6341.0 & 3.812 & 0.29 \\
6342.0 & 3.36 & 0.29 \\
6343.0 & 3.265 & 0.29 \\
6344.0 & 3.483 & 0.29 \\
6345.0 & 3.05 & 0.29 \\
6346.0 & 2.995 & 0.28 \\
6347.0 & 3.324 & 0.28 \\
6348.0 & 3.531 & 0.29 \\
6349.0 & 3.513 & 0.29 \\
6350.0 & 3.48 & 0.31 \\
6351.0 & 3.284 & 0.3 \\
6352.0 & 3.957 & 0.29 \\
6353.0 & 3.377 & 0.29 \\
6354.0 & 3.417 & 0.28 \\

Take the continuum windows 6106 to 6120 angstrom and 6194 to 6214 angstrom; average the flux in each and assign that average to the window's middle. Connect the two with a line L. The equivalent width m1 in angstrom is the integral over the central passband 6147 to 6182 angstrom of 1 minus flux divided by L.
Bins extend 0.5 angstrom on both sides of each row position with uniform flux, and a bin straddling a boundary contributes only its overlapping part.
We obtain -1.2 angstrom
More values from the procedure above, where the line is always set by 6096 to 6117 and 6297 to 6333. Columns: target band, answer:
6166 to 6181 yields -1.57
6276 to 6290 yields -1.45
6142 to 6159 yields -1.46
